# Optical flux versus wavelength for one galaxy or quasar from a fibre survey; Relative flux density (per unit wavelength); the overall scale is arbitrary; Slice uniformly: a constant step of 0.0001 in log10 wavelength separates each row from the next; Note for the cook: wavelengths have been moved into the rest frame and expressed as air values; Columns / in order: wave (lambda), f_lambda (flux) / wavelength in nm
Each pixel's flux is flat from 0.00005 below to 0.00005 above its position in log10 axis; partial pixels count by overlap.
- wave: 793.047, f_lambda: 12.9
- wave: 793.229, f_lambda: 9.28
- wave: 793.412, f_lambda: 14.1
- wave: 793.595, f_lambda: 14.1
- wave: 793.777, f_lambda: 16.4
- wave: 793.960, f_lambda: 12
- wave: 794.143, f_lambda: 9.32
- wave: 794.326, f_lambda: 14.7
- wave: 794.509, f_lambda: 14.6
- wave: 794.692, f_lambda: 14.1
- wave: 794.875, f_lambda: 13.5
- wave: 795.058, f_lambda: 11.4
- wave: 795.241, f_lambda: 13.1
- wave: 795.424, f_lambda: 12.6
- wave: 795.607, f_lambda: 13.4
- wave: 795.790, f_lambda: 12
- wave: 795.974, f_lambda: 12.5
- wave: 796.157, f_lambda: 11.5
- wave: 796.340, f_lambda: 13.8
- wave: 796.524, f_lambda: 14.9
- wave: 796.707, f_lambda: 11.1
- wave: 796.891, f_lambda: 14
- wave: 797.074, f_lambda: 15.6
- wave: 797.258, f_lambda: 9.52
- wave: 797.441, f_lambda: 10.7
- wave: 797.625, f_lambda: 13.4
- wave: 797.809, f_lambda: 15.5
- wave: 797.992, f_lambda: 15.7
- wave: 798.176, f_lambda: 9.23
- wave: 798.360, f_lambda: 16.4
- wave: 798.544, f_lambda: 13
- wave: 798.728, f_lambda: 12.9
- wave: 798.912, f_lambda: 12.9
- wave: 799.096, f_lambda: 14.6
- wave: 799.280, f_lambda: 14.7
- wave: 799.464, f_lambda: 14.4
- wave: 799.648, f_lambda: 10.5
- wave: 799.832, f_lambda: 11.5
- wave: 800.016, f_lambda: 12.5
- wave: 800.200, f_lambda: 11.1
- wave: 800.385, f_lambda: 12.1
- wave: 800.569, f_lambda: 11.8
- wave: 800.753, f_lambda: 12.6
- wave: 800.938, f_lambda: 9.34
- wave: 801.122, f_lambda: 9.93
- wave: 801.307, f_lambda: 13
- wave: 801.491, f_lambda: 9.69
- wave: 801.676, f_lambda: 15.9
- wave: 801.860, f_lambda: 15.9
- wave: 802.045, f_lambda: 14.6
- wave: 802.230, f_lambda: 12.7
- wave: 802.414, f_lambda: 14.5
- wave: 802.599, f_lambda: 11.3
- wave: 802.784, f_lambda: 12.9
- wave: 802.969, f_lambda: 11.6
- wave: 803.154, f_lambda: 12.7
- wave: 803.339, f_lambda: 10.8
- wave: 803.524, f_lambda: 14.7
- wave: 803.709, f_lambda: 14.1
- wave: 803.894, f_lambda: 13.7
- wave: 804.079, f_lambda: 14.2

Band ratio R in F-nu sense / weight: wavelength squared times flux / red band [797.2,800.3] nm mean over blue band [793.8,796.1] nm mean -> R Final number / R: 1.0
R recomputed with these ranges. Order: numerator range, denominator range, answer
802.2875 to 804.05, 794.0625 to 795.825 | 1.02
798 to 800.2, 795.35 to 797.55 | 1.03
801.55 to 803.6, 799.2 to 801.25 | 1.13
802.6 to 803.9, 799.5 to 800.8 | 1.09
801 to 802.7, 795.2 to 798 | 1.01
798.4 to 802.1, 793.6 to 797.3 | 0.98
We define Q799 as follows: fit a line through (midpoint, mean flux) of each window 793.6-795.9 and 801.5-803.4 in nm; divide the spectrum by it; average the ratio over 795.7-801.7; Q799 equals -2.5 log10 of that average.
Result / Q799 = 0.04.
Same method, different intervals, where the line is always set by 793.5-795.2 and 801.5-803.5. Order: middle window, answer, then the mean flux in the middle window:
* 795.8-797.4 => 0.046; 12.8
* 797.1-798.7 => 0.019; 13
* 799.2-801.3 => 0.116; 11.9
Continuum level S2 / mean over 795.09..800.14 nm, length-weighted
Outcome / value 13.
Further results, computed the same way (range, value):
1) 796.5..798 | 13.2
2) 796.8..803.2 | 12.8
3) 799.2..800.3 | 12.4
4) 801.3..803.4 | 13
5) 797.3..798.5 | 13.3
